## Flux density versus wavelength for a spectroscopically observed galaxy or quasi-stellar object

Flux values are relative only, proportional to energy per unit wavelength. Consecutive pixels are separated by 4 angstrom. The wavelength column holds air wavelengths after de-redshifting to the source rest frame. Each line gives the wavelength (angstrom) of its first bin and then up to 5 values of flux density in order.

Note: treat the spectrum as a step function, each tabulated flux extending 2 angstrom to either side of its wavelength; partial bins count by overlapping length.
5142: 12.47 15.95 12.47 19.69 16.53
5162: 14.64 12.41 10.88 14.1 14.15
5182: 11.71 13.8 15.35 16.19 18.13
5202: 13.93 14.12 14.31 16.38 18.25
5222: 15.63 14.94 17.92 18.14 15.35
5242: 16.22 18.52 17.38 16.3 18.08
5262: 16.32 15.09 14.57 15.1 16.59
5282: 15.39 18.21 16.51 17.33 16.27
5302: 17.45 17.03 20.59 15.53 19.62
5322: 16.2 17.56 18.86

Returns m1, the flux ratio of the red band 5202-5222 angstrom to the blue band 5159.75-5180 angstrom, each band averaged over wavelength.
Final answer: 1.17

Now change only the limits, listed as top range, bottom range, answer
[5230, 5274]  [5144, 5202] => 1.13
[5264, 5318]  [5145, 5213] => 1.14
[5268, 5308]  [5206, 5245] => 1.01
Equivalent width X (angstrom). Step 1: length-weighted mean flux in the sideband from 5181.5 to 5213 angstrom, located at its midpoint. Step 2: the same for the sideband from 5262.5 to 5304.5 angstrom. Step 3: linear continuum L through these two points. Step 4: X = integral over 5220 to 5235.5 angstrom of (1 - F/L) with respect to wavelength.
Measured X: -1.2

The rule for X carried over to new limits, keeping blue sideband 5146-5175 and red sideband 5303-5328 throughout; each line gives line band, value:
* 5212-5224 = -0.8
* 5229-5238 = -0.8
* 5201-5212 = 0.9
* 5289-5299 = 0.3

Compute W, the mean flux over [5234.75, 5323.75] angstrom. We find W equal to 16.8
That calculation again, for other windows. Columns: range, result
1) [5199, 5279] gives 16.2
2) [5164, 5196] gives 13.6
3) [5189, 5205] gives 15.8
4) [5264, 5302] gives 16.2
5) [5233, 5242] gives 16.5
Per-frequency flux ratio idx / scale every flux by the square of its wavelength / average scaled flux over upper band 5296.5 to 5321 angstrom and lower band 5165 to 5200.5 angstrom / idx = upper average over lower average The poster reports 1.32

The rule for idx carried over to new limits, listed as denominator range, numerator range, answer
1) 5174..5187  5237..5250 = 1.30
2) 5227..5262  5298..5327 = 1.06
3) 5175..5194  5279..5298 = 1.24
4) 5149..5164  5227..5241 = 1.09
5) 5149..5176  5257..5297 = 1.18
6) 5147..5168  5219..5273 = 1.12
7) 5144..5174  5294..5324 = 1.27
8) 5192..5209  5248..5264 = 1.12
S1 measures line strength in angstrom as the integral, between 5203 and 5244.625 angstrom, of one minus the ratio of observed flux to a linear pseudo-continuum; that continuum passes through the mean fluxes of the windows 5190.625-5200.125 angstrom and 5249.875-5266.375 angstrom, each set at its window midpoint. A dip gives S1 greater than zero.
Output 1.7 angstrom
